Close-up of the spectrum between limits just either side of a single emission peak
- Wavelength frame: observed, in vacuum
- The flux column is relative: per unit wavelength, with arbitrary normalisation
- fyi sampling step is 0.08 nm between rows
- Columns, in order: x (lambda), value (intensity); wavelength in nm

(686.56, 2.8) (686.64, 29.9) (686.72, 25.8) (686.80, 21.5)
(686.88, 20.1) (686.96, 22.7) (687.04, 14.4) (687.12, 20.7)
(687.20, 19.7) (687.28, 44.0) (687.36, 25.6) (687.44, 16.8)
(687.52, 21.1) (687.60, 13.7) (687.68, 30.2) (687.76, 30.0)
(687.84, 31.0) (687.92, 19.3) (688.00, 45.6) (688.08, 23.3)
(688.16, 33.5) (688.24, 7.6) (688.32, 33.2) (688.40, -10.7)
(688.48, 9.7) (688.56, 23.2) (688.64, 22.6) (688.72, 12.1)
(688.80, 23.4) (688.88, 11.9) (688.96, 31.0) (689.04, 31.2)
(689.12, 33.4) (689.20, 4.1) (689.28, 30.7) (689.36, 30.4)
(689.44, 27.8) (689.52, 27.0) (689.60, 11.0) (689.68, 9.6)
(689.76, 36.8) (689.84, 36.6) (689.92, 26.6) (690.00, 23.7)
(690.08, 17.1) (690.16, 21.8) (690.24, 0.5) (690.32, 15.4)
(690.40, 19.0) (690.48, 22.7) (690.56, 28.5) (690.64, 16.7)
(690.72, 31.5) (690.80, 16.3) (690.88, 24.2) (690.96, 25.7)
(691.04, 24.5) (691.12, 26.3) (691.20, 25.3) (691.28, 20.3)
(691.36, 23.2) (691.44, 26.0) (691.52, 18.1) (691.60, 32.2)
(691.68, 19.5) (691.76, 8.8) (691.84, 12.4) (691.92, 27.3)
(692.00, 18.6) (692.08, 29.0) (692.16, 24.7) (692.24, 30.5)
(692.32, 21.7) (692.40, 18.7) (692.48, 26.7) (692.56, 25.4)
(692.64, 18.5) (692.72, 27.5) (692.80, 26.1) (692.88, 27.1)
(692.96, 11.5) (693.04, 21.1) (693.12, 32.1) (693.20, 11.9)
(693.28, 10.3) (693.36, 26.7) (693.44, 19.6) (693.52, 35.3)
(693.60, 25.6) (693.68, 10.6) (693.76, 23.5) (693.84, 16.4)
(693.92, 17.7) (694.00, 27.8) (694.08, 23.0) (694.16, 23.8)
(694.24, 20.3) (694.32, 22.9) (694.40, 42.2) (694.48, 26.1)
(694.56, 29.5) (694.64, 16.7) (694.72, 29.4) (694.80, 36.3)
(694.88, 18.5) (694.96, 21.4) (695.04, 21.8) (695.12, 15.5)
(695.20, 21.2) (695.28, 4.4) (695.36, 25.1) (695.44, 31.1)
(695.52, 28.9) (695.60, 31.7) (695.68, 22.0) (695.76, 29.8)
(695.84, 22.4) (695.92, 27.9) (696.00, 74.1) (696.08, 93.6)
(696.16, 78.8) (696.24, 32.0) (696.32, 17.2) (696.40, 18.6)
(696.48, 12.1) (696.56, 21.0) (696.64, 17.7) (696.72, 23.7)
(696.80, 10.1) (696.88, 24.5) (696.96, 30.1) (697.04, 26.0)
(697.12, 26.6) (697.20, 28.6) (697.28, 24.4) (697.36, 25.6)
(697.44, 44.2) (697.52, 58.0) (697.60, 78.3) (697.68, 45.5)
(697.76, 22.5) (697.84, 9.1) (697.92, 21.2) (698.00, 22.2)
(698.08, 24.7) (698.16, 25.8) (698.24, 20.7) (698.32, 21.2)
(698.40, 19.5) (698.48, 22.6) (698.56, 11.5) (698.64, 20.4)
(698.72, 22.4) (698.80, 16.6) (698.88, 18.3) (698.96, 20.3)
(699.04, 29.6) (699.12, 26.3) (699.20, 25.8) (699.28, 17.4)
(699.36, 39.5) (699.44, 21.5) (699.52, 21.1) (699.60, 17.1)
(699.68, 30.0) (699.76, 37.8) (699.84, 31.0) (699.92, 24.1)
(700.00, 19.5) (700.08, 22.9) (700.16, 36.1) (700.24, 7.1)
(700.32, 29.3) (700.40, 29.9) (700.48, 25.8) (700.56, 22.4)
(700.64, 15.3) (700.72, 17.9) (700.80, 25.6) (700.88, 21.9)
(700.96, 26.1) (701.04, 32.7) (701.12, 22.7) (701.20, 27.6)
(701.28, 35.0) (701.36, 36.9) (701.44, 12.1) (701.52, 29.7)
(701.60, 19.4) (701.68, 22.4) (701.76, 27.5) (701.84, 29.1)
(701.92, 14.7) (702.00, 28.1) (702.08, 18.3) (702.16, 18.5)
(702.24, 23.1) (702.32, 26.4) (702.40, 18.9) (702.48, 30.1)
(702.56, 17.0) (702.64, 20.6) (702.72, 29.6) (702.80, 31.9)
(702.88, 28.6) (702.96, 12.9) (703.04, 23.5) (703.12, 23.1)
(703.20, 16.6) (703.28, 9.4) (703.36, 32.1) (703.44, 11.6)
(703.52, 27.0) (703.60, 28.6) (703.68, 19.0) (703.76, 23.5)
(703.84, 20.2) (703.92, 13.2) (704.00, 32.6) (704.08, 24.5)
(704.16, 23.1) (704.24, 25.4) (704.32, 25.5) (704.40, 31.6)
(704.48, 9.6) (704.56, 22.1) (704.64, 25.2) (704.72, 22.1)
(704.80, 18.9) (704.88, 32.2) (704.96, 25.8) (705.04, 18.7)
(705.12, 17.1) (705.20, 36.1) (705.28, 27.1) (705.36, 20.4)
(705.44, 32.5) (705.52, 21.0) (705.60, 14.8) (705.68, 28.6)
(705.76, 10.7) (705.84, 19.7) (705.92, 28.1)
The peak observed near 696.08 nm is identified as [S II] 6716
